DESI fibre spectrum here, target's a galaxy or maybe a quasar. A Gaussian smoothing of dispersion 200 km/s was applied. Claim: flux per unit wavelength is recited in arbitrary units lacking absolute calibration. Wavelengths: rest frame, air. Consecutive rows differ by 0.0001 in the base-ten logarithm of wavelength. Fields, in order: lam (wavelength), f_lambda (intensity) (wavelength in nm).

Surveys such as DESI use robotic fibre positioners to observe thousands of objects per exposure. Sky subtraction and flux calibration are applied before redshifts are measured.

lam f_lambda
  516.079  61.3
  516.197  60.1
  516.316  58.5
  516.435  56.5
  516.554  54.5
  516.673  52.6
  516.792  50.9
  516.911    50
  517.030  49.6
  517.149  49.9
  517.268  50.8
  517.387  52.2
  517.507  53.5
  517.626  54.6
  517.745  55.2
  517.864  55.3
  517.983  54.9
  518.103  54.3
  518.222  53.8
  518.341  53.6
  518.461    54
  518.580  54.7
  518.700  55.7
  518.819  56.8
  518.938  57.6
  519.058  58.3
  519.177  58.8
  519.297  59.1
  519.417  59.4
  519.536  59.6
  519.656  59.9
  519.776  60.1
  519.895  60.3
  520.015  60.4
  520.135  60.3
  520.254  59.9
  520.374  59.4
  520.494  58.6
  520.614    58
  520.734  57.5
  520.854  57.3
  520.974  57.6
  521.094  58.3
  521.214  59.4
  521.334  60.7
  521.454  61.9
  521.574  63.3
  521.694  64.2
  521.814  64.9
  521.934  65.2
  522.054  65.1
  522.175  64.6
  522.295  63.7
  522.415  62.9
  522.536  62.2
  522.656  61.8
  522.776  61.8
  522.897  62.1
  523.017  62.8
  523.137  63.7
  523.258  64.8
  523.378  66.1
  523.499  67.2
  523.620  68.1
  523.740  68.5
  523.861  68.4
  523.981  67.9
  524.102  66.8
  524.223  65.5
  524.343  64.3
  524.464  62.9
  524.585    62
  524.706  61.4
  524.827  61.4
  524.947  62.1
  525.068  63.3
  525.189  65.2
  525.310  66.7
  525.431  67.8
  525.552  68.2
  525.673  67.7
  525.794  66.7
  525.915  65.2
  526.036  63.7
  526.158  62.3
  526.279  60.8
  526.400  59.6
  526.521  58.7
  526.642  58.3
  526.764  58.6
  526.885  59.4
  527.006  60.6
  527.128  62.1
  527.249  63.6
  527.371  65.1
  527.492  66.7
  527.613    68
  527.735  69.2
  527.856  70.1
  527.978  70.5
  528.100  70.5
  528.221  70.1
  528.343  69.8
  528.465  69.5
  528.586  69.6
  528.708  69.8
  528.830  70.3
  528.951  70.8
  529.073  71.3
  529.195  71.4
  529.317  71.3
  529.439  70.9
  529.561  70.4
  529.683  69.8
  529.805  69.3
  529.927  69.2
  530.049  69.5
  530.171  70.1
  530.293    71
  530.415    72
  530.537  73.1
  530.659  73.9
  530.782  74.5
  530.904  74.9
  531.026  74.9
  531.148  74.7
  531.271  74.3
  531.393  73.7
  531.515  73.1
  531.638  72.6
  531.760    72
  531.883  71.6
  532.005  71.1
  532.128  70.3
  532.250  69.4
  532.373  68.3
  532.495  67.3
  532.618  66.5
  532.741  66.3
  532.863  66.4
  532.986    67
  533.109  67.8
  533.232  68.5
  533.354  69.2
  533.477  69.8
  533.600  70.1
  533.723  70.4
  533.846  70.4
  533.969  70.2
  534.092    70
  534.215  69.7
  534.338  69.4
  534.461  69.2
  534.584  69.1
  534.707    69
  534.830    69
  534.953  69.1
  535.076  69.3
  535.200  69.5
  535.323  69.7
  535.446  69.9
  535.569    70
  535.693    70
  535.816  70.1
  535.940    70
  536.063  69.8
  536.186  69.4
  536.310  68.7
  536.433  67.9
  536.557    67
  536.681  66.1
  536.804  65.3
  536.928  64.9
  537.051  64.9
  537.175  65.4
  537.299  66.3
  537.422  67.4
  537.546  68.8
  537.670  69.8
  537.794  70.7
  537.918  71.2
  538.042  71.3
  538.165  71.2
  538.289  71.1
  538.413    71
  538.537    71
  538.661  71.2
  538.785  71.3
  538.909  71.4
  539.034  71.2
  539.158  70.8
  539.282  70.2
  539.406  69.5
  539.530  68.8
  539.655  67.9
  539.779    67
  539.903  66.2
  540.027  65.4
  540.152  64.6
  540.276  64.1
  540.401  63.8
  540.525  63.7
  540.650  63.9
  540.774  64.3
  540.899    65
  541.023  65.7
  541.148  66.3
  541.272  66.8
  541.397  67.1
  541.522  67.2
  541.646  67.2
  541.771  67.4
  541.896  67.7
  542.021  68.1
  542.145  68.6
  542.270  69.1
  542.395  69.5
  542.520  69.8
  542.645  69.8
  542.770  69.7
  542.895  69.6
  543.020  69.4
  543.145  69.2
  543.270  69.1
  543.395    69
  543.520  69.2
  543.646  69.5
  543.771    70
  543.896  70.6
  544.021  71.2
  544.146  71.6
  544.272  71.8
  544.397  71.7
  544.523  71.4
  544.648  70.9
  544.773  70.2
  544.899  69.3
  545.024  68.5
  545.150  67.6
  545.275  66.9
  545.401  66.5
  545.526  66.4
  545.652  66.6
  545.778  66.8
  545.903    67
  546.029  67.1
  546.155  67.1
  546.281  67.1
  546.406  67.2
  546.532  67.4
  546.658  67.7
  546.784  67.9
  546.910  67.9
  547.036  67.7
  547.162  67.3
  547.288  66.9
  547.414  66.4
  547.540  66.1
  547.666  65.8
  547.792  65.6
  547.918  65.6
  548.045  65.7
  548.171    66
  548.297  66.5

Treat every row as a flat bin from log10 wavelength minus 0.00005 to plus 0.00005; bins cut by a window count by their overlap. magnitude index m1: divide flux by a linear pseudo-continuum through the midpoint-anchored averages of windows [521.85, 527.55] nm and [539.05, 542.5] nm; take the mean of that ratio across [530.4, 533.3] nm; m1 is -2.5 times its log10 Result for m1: -0.09 mag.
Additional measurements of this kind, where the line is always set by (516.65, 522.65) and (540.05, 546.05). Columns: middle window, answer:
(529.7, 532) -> -0.16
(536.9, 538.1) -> -0.04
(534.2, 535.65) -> -0.08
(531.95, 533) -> -0.08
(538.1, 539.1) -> -0.08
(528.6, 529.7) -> -0.14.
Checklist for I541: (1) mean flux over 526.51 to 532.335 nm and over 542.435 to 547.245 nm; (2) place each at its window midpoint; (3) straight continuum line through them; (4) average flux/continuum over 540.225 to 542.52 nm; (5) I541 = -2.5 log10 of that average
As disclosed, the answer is 0.04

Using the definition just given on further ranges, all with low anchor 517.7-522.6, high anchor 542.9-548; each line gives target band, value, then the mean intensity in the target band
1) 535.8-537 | -0.05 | 67.8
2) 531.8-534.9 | -0.08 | 69.1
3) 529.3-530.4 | -0.12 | 70.2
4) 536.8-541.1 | -0.03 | 67.9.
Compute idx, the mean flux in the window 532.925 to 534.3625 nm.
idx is 69.4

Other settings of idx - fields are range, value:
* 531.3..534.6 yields 69.7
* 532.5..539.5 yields 69.1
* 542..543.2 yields 69.3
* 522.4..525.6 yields 64.7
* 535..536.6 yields 69.3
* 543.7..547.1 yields 68.6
